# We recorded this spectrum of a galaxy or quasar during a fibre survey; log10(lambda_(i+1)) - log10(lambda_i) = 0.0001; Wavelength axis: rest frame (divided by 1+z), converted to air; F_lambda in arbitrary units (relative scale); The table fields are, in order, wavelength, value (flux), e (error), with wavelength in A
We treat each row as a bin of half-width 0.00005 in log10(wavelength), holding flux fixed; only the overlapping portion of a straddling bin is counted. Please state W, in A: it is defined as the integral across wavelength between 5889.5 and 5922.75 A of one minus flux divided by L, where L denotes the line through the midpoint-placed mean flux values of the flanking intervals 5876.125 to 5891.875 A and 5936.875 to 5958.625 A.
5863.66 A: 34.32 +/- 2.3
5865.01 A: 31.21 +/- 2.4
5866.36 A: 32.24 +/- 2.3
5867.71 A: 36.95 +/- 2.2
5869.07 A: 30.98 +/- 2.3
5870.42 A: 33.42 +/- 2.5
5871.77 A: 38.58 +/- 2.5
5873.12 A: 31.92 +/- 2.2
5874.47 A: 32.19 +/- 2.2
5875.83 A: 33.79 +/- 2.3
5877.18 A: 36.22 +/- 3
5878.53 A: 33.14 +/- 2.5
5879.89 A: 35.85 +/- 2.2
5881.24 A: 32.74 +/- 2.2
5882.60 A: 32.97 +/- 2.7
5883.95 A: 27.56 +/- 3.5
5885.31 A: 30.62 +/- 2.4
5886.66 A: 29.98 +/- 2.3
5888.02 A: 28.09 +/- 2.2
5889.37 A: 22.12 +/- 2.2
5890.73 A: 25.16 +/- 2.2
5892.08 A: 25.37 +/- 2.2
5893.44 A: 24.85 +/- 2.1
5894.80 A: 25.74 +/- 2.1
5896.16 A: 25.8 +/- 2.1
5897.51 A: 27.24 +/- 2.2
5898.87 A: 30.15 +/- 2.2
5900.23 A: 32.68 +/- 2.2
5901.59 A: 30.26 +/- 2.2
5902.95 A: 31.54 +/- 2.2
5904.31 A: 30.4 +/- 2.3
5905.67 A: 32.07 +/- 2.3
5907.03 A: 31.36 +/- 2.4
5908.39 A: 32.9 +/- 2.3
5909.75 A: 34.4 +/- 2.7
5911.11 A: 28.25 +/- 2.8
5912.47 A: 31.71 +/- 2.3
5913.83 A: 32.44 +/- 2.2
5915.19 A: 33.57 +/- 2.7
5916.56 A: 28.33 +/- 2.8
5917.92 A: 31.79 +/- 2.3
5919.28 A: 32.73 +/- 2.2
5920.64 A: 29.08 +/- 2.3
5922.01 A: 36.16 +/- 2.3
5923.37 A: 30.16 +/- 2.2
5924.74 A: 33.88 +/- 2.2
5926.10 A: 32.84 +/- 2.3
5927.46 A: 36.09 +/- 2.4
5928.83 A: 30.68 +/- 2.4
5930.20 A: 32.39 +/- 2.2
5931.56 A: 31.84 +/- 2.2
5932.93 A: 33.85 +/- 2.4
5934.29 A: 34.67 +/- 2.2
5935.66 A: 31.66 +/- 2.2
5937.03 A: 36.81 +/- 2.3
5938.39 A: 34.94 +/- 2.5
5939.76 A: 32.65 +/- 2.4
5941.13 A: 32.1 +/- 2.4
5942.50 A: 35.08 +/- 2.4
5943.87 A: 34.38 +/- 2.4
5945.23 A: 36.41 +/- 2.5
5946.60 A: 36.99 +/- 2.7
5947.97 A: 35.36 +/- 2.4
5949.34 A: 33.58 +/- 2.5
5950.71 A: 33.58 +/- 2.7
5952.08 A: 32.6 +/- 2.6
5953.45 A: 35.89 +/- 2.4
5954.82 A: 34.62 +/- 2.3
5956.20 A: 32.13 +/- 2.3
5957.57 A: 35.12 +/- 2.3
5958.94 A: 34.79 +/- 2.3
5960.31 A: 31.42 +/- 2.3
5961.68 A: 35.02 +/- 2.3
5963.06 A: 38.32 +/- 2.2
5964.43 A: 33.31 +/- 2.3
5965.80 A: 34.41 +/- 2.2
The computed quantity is 1.86 A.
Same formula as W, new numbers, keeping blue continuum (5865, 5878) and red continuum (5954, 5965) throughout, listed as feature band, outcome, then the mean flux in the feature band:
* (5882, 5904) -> 3.8 A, 28.2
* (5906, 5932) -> 1.5 A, 32.1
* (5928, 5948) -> 0.2 A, 34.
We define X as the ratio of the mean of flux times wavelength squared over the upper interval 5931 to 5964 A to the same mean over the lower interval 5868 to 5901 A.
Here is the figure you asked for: 1.16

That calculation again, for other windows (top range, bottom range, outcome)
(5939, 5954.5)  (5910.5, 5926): 1.10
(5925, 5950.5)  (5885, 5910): 1.19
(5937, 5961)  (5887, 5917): 1.19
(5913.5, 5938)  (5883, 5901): 1.21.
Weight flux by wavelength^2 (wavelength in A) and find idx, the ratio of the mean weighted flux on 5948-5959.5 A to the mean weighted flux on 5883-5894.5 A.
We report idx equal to 1.30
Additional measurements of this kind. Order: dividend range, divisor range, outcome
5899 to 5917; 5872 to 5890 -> 1.01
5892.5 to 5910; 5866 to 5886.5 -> 0.90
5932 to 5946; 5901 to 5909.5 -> 1.10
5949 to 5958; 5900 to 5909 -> 1.09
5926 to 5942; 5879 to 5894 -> 1.18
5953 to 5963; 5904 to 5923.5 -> 1.10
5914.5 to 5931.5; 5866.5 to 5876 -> 0.97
